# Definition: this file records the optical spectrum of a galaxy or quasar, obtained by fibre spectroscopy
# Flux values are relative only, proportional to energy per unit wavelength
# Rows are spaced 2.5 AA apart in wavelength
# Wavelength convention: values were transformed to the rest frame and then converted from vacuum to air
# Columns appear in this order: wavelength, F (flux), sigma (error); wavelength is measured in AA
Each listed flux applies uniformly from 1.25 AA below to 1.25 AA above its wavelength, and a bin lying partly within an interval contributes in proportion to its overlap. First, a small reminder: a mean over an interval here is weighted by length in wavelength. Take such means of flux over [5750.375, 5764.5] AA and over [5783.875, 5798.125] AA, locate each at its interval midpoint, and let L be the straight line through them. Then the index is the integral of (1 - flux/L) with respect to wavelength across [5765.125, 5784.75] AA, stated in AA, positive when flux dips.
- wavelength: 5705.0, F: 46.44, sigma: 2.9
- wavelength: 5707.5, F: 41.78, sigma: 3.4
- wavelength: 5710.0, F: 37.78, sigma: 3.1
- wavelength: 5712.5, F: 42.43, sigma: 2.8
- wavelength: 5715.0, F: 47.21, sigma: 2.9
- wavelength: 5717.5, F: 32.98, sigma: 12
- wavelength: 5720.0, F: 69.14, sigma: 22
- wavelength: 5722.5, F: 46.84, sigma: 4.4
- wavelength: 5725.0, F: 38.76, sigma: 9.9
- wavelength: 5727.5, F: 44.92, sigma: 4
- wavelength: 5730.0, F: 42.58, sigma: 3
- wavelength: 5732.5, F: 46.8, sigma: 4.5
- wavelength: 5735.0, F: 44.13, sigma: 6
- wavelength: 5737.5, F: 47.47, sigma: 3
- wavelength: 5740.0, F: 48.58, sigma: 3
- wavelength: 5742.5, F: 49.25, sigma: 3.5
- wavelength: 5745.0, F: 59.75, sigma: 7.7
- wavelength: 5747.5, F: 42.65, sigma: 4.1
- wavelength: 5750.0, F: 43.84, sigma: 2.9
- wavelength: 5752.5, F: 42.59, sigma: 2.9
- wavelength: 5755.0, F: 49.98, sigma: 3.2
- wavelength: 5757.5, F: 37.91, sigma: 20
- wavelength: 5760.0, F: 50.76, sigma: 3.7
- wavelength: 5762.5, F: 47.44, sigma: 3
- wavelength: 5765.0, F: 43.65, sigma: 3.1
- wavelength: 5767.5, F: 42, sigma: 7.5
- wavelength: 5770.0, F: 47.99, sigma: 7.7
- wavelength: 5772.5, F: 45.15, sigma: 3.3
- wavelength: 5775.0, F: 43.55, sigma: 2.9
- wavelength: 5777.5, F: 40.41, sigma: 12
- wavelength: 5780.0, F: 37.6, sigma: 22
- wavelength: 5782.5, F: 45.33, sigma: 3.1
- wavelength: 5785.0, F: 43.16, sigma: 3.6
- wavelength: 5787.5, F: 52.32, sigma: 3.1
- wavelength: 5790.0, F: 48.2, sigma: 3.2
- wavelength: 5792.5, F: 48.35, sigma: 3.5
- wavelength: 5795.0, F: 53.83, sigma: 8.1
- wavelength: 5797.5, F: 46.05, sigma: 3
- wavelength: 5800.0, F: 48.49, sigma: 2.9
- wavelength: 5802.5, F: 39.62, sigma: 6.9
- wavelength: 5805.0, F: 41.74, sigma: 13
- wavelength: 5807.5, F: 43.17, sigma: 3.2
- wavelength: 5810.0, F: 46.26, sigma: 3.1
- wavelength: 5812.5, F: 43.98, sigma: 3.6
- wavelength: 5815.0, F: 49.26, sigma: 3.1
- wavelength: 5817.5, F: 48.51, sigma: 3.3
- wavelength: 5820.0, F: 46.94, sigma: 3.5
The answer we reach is 1.7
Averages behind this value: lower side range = 45.5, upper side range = 48.8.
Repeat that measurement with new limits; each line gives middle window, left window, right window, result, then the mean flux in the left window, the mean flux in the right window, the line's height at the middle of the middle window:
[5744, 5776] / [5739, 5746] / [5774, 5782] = 0.5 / 52.4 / 40.9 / 46.7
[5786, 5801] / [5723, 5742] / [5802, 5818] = -1.6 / 45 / 44.7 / 44.8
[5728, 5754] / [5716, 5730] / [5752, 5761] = -0.6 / 46.2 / 45.4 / 45.8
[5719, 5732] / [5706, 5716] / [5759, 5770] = -1.4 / 42.3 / 46.1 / 43.3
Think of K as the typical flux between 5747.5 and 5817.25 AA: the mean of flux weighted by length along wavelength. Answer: 45.3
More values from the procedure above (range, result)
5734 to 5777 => 46.2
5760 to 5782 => 44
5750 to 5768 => 45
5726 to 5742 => 45.8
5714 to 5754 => 46.7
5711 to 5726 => 46.2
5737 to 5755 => 47.9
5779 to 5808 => 45.8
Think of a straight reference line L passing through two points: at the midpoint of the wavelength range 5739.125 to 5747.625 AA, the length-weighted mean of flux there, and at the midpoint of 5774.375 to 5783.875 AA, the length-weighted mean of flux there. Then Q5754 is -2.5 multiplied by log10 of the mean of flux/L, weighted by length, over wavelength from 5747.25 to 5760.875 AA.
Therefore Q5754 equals 0.08 mag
